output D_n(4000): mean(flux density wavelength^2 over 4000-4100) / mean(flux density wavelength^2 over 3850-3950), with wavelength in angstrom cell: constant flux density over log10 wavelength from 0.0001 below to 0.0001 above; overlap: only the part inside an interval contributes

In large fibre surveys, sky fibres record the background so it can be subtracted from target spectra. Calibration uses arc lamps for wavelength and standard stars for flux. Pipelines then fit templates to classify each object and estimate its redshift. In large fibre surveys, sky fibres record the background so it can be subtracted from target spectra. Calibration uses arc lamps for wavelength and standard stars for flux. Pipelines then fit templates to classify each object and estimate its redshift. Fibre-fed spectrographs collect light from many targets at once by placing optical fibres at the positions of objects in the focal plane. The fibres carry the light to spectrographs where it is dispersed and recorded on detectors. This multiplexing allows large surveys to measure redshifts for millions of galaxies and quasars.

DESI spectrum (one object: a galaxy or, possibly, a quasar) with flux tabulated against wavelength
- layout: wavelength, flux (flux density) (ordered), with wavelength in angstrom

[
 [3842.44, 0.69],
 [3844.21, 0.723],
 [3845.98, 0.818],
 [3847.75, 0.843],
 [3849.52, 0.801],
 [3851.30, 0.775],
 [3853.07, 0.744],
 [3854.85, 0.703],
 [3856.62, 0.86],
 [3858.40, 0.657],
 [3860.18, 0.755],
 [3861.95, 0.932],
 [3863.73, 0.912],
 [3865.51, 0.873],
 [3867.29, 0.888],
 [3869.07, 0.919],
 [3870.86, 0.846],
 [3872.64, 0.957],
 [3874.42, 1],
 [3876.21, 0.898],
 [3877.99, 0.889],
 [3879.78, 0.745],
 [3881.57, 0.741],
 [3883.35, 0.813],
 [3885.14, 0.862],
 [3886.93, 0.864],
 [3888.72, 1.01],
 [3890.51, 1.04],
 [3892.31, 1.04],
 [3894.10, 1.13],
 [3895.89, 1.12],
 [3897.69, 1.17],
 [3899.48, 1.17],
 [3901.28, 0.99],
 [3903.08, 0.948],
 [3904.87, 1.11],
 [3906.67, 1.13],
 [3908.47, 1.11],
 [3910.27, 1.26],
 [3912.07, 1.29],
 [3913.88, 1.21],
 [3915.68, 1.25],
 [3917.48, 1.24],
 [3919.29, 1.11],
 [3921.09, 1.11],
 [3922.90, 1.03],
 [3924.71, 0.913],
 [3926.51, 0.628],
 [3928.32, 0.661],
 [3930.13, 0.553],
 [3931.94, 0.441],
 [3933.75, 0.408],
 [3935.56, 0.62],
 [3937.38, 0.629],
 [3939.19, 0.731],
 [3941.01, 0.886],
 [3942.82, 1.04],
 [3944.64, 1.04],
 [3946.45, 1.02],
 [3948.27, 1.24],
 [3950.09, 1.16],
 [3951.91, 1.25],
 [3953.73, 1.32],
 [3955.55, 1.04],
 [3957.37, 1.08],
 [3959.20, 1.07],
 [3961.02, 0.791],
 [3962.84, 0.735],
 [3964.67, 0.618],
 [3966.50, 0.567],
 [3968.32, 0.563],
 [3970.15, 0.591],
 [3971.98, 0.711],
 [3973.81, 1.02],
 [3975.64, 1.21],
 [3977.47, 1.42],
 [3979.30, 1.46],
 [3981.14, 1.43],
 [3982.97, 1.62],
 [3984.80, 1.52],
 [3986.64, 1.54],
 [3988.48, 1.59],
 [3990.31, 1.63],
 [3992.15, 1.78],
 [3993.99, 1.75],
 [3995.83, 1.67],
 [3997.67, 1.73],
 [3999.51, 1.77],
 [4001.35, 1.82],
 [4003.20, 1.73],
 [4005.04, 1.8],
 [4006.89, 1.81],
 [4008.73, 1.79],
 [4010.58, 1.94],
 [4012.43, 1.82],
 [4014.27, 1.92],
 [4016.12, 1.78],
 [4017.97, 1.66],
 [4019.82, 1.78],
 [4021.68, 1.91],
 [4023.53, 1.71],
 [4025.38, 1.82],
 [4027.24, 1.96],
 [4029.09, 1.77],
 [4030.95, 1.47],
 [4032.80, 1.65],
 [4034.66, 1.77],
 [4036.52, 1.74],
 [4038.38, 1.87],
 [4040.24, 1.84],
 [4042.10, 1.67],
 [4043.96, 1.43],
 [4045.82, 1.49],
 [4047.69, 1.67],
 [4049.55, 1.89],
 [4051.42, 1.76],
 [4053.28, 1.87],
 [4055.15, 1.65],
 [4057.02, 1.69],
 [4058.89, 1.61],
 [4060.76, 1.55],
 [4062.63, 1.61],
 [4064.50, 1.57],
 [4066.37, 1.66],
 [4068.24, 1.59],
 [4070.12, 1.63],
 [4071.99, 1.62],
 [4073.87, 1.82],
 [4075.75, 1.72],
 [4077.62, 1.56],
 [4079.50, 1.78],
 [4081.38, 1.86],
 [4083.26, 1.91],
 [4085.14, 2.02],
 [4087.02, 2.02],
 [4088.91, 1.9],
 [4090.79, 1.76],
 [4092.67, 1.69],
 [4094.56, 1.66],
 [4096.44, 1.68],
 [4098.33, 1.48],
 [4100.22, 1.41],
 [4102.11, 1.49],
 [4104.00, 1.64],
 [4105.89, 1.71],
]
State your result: 2.0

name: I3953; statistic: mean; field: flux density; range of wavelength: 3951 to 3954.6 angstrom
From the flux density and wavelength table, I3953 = 1.28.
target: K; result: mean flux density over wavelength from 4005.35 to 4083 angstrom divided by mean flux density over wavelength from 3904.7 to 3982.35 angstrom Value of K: 1.8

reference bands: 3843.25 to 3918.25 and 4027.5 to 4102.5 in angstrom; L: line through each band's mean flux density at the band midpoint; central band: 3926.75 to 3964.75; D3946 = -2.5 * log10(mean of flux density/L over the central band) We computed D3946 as 0.36 mag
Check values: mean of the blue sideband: 0.953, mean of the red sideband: 1.7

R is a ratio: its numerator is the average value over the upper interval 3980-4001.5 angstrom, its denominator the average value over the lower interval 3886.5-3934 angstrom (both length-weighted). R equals 1.64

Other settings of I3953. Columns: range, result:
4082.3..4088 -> 1.98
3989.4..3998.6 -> 1.71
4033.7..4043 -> 1.78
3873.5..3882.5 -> 0.855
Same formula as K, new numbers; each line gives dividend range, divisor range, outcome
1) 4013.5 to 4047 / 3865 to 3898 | 1.86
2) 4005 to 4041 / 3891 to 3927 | 1.62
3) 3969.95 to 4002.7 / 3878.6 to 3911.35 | 1.46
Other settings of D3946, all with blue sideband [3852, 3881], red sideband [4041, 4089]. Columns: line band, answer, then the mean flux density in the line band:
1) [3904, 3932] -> 0.046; 1.02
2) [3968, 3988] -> 0.104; 1.22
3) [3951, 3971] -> 0.387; 0.876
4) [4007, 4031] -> -0.195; 1.81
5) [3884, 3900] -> -0.086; 1.04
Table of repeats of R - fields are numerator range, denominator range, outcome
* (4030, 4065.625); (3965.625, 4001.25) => 1.23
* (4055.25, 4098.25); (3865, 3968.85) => 1.82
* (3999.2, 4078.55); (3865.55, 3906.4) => 1.79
